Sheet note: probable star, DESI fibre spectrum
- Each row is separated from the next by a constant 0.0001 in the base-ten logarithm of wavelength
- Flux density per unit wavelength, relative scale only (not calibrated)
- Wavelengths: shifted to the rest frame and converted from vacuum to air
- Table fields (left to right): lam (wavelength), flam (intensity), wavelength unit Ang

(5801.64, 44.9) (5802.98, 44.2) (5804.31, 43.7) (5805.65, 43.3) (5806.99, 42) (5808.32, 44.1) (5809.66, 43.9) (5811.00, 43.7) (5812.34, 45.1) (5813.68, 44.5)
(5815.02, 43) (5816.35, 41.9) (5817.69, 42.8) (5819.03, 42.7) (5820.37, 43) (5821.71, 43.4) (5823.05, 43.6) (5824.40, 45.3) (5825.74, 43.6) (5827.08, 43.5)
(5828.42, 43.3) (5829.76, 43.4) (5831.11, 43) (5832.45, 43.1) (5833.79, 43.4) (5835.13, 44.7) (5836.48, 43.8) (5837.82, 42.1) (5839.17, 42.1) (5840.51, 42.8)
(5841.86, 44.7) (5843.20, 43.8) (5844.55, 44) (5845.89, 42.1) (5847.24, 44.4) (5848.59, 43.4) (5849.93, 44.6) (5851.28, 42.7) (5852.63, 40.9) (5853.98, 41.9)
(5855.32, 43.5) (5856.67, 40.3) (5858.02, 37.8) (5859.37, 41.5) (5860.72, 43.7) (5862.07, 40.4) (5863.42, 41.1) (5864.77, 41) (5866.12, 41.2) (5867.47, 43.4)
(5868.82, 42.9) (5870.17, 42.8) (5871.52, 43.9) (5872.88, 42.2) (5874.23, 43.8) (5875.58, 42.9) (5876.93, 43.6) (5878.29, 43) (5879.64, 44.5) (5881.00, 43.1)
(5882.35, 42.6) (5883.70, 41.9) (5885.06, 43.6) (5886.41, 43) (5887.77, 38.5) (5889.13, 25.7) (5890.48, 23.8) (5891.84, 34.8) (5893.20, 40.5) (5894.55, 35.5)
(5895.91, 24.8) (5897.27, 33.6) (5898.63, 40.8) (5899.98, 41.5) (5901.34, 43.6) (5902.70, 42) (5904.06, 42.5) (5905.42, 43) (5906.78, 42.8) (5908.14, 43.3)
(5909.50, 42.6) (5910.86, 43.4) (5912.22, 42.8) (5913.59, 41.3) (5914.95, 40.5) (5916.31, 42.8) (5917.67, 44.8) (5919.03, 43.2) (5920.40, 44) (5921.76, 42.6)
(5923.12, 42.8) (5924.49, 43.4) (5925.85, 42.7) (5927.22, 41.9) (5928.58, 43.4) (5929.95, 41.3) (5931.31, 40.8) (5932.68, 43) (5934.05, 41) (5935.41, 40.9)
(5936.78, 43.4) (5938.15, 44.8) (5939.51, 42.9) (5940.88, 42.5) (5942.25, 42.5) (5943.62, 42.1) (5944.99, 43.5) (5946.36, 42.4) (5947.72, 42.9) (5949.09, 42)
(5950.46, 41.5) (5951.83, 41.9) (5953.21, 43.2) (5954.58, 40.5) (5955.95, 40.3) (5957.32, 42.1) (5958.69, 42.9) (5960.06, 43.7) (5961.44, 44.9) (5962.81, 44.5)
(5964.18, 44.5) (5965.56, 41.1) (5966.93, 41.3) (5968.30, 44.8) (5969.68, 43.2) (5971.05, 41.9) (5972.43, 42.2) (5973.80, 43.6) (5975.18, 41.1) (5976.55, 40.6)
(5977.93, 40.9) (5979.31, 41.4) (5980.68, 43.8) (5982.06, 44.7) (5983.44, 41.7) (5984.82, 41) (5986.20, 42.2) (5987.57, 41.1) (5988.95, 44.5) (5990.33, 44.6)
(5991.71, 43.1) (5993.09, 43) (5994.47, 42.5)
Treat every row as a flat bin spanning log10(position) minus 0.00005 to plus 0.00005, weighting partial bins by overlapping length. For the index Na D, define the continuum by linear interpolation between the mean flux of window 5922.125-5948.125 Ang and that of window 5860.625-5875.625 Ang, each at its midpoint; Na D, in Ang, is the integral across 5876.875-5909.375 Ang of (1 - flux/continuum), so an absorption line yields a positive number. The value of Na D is 2.46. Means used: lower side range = 42.4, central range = 39.2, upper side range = 42.5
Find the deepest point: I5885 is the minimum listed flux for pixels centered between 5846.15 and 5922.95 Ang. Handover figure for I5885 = 23.8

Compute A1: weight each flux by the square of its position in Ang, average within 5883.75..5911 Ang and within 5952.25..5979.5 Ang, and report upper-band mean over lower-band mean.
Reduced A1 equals 1.13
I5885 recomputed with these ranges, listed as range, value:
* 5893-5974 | 24.8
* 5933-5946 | 40.9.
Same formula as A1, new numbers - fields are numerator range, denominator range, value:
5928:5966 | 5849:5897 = 1.08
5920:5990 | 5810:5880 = 1.03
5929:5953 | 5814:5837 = 1.01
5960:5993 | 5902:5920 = 1.02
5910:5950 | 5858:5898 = 1.09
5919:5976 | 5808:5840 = 1.02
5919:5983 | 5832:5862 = 1.03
